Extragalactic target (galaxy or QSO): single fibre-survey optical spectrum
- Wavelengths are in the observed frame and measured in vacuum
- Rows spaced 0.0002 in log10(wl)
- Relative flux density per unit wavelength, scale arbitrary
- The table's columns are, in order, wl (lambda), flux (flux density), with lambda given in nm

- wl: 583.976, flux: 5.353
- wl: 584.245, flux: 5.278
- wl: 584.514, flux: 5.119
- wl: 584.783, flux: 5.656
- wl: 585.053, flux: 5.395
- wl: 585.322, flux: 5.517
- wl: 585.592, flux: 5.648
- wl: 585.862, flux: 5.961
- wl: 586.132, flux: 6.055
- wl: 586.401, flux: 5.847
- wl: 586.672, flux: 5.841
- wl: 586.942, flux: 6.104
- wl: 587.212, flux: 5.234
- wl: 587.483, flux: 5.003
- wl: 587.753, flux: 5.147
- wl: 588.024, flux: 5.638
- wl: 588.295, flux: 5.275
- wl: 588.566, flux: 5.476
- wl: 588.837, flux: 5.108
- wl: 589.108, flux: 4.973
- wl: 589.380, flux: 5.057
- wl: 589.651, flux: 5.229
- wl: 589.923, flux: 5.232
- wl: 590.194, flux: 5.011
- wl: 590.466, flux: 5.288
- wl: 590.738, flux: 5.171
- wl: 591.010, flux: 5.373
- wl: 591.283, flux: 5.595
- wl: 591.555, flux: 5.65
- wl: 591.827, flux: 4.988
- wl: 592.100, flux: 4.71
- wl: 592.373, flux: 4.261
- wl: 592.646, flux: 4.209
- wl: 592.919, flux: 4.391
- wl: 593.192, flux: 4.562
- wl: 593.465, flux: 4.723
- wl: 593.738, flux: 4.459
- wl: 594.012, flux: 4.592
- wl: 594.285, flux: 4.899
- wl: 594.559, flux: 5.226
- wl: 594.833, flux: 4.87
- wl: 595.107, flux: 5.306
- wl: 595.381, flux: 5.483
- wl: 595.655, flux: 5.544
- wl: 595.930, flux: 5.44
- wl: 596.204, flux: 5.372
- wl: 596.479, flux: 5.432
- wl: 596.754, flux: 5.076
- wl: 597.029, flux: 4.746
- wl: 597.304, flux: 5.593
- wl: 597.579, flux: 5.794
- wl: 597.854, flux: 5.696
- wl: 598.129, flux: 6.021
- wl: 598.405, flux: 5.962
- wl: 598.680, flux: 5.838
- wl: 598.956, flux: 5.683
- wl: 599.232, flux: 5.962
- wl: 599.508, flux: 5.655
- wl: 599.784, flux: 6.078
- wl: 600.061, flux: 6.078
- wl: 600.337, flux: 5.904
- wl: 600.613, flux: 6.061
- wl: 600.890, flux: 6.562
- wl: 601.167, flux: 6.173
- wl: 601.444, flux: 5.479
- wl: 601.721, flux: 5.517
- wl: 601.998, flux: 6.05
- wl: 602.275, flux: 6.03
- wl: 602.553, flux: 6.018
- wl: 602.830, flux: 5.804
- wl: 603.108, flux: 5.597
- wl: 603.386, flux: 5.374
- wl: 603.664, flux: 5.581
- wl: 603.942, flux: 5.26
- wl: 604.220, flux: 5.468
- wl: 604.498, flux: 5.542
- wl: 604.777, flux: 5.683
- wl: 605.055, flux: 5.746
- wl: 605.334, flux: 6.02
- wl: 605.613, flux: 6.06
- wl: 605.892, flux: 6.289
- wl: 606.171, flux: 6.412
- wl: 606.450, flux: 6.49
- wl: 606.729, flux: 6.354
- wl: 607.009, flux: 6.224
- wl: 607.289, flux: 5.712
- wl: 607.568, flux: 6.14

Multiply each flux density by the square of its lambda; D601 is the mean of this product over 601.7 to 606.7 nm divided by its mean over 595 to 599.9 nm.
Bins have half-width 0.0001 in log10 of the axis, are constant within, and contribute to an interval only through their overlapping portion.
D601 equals 1.1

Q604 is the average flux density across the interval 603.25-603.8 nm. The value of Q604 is 5.48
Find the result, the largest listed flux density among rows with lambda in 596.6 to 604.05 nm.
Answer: 6.562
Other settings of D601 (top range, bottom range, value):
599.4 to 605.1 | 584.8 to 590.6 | 1.12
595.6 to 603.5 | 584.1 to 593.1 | 1.13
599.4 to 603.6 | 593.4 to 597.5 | 1.17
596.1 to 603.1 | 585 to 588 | 1.08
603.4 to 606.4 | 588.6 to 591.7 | 1.16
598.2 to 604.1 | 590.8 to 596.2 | 1.20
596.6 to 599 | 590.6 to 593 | 1.16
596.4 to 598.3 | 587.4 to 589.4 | 1.08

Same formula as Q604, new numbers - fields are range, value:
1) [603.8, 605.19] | 5.54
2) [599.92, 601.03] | 6.15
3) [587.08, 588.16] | 5.25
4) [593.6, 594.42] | 4.65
